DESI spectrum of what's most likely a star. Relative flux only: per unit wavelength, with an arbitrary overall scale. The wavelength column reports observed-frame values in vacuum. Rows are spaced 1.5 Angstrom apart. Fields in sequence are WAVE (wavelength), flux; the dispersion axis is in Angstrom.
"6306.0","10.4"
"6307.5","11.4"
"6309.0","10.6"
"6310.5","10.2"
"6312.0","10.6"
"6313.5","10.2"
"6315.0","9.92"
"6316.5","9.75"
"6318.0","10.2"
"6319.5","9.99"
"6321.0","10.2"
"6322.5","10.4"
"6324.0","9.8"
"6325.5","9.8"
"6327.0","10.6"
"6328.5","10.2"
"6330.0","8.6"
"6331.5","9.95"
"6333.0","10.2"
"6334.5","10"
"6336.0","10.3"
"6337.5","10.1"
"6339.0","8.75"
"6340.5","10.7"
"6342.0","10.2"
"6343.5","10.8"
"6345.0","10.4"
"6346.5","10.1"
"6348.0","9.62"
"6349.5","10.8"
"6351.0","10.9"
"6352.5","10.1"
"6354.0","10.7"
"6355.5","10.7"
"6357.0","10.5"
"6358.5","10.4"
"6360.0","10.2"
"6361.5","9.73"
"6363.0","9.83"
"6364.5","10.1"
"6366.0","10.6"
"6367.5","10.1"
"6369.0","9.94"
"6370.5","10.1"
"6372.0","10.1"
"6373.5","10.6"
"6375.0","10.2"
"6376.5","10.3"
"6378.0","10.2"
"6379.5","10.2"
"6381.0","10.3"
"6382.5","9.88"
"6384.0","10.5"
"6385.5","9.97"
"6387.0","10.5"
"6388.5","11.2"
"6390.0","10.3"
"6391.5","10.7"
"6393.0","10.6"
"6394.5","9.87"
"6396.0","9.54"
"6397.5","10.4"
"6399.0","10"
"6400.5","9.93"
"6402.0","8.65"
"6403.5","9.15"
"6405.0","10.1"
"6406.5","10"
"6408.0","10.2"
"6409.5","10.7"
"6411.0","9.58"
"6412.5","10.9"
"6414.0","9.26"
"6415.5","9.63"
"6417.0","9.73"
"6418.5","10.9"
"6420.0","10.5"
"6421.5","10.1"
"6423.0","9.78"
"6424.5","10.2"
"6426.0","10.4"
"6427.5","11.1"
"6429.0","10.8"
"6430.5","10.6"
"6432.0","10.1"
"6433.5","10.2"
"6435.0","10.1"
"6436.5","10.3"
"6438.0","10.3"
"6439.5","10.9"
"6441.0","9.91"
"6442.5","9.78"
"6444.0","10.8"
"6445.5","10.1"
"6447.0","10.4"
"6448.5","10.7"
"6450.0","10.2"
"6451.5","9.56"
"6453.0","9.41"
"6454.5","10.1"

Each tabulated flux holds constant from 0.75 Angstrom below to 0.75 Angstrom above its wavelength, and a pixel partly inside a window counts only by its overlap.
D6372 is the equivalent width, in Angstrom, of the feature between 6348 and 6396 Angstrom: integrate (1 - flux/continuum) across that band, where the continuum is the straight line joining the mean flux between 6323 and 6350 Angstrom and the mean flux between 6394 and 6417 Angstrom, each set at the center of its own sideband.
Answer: -1.7 Angstrom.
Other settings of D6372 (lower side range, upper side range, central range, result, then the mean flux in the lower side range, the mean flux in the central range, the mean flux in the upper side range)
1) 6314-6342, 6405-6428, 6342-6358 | -0.67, 9.98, 10.4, 10.2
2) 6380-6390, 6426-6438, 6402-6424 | 0.90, 10.4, 9.99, 10.4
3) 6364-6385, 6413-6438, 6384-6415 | 0.44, 10.2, 10.1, 10.2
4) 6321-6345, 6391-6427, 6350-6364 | -0.42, 10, 10.3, 10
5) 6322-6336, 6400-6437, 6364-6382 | -0.34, 9.96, 10.2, 10.1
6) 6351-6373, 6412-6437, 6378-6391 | -0.13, 10.2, 10.4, 10.3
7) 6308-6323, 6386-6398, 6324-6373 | 0.64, 10.2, 10.2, 10.4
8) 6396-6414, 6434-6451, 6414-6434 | -0.31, 9.92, 10.3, 10.3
